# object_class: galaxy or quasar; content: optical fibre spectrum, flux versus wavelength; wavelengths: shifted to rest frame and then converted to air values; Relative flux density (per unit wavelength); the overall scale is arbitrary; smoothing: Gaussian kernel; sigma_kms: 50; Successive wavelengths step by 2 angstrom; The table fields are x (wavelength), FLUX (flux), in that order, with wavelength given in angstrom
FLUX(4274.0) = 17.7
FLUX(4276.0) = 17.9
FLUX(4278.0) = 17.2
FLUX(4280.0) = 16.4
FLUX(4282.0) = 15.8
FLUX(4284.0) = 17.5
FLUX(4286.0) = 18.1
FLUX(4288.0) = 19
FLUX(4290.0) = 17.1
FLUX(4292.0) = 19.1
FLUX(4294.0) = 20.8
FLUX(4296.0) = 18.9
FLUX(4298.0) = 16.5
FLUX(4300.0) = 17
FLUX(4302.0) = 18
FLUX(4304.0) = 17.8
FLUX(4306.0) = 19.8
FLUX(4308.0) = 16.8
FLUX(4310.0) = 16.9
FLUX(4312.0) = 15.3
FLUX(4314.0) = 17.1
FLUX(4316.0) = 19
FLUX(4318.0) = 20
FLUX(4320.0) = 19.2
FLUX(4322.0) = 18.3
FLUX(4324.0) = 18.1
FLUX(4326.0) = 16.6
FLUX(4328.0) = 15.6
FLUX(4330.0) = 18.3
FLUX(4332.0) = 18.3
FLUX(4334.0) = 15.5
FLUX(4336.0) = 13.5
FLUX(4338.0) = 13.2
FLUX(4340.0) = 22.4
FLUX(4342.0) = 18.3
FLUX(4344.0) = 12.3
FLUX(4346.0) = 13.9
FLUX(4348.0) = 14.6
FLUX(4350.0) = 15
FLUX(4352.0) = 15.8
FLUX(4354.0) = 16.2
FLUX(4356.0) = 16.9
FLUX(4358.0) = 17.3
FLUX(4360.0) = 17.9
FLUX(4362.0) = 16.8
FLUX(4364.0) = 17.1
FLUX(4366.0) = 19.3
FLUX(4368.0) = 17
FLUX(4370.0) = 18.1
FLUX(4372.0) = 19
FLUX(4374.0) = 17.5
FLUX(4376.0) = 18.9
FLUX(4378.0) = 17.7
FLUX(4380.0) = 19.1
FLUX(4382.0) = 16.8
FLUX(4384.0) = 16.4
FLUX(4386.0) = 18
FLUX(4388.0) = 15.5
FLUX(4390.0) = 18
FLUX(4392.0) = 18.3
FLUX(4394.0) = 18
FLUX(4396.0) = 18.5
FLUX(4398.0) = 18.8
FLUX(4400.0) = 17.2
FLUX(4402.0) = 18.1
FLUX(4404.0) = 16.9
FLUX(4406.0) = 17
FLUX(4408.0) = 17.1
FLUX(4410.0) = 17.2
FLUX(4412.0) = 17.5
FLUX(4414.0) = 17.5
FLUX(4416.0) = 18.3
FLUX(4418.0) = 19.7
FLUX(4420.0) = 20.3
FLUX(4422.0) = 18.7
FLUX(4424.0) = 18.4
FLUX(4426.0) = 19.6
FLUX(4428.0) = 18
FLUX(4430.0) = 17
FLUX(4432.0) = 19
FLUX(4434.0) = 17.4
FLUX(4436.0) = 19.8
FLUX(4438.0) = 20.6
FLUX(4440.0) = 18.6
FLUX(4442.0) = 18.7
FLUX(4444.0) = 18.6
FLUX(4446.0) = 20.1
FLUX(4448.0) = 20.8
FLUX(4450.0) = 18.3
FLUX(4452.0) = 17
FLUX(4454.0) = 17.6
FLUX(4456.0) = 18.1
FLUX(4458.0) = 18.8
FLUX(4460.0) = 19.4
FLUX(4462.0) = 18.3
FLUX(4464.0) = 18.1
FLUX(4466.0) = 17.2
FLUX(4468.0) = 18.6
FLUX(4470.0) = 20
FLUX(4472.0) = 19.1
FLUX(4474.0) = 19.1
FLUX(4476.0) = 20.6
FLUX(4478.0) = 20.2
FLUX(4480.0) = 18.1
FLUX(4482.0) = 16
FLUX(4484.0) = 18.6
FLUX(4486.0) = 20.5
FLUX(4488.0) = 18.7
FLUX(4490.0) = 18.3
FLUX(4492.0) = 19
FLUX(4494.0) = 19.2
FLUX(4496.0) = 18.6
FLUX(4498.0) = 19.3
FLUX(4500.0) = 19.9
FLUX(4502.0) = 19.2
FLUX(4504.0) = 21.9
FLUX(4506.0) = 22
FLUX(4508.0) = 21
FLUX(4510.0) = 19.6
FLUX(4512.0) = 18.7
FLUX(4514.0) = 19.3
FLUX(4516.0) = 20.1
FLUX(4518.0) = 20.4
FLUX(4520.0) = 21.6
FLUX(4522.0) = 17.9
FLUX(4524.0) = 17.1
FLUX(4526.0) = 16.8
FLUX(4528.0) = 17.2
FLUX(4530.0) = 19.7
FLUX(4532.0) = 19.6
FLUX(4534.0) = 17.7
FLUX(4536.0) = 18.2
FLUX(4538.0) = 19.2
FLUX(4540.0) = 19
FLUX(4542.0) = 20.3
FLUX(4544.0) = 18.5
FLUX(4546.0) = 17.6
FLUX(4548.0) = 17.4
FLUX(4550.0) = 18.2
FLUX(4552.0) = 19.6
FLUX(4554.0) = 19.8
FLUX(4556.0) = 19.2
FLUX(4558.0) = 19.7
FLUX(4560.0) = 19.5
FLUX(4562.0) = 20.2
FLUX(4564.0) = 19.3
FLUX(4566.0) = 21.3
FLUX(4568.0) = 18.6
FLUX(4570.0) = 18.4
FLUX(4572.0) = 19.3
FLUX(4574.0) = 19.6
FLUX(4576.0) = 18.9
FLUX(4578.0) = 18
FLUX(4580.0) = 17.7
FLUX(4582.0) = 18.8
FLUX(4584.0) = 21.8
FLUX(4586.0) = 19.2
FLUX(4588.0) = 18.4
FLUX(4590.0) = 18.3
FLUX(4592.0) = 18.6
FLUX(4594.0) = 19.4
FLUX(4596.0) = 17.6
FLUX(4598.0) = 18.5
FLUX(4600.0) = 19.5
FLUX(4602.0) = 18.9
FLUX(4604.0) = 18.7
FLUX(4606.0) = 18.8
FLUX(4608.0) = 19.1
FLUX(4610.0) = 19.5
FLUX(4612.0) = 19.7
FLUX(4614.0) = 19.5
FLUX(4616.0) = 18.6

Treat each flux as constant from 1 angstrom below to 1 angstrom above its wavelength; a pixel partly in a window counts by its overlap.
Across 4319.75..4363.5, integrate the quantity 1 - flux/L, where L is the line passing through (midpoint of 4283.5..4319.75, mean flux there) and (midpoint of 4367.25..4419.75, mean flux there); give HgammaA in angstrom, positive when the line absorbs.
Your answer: 3.5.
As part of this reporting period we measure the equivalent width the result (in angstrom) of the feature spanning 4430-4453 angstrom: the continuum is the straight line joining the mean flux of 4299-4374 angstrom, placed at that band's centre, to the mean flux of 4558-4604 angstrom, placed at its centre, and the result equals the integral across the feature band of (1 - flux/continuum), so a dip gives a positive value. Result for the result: -1.2 angstrom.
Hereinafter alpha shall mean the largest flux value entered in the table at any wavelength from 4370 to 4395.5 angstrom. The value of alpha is 19.1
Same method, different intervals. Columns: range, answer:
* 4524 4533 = 19.7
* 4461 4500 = 20.6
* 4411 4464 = 20.8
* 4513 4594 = 21.8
